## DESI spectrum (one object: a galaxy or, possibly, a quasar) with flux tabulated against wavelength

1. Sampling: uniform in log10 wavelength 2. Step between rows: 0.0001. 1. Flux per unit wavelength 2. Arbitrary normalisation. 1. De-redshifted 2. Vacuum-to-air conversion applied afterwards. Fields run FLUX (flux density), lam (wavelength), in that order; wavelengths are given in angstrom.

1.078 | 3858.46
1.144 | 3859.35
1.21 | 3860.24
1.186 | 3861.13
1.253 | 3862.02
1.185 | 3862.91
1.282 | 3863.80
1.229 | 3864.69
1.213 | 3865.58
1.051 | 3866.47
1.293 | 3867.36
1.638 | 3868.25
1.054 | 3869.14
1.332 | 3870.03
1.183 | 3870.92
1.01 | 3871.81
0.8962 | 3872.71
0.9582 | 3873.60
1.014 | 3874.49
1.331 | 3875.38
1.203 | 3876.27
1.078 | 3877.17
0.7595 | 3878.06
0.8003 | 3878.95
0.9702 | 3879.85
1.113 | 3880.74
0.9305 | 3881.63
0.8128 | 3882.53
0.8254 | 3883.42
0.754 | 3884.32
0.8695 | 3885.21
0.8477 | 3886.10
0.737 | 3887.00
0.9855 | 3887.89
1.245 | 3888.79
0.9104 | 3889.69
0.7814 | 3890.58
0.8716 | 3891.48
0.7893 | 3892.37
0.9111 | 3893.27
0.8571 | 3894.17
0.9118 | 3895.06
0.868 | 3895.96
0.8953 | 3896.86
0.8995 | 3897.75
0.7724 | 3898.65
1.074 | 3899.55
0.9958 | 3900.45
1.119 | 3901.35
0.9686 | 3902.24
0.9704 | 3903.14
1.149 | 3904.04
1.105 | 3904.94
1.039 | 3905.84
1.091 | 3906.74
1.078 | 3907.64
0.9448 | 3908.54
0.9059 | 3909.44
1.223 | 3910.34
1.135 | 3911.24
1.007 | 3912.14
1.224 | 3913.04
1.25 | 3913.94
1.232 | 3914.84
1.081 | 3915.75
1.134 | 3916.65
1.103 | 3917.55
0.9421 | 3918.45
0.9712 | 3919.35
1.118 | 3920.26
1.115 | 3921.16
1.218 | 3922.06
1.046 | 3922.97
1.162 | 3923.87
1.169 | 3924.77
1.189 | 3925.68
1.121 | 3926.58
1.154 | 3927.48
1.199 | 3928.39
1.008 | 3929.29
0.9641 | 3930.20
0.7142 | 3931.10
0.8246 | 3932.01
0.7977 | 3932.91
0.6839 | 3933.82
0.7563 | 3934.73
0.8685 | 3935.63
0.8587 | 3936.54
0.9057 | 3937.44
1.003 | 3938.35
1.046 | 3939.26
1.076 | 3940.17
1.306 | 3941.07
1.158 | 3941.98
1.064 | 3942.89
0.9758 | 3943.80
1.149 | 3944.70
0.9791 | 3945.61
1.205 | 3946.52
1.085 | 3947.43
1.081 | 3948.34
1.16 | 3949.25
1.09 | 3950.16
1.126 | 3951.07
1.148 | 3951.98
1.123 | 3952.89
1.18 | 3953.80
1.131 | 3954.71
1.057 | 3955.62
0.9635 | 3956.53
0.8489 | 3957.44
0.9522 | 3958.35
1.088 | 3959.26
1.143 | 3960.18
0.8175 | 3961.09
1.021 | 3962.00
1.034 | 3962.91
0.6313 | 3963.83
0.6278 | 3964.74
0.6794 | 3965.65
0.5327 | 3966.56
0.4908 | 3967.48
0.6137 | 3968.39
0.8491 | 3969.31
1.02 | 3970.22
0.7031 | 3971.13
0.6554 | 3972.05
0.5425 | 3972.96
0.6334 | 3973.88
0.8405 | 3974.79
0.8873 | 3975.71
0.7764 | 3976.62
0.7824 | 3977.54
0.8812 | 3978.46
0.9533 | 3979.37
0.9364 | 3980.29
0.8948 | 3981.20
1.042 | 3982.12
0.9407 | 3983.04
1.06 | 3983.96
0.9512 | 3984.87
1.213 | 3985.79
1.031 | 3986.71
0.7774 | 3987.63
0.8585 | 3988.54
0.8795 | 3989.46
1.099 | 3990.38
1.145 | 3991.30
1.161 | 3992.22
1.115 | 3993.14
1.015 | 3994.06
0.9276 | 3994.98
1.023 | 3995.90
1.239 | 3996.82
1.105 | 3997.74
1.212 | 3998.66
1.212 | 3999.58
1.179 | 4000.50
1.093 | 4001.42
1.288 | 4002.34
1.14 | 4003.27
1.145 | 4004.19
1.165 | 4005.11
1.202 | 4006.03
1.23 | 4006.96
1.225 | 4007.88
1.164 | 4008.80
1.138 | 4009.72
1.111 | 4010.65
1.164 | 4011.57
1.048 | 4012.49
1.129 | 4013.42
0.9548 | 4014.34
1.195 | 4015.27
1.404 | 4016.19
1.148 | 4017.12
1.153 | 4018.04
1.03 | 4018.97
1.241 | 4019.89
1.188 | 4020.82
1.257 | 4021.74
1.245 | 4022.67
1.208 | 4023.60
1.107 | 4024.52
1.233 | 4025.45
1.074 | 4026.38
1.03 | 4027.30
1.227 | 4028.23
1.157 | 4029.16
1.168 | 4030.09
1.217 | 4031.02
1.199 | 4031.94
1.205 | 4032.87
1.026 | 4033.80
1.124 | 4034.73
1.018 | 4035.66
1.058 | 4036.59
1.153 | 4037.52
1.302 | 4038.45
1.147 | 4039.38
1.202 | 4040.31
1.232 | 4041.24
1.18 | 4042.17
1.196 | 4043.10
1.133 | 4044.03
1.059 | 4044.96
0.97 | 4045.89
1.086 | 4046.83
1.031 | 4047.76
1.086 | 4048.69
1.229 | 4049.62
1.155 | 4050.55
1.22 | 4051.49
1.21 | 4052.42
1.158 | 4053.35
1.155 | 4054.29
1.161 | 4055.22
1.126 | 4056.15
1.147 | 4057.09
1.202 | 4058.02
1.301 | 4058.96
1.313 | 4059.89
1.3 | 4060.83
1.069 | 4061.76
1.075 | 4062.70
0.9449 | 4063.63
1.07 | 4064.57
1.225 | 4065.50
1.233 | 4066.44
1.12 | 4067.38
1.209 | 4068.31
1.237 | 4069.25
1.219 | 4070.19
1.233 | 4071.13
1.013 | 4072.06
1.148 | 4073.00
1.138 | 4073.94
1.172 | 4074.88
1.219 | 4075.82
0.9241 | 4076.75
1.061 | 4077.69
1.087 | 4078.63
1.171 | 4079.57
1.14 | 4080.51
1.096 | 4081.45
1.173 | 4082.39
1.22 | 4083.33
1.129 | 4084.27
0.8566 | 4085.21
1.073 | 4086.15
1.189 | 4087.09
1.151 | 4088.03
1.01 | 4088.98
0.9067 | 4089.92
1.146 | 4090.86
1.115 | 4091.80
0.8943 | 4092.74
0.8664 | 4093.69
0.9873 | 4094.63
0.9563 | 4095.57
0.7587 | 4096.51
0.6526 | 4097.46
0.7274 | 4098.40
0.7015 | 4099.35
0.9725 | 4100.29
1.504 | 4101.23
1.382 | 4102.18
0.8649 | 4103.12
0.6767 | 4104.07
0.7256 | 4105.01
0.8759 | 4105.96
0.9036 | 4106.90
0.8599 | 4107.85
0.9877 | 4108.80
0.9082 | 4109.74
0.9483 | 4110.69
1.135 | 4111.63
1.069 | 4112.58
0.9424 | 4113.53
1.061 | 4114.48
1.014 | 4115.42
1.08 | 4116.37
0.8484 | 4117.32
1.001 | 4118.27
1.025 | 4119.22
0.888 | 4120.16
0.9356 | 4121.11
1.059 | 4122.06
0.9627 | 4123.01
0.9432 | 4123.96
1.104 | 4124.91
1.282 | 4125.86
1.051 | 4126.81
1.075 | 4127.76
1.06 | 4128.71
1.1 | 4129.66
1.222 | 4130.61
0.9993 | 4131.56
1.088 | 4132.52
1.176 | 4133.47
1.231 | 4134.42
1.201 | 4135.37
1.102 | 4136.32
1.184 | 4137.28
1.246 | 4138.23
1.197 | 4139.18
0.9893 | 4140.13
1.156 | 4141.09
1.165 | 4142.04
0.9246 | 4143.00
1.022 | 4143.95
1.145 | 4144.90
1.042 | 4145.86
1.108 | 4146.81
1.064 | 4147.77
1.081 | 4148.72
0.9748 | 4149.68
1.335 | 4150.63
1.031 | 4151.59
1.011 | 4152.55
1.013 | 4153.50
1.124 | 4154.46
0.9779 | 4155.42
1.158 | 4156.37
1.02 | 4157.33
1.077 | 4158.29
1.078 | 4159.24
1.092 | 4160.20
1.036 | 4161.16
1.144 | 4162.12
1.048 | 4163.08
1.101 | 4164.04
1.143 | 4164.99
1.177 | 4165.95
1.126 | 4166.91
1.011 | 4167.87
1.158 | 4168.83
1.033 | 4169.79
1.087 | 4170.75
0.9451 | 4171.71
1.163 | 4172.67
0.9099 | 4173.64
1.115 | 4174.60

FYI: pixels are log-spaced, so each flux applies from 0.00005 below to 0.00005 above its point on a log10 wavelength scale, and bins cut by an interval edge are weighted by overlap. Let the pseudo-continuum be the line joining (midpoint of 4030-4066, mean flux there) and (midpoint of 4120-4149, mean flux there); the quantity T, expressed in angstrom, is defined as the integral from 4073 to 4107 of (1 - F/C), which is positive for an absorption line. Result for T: 3.3 angstrom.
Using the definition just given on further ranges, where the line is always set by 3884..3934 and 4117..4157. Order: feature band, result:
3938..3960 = -1.43 angstrom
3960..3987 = 5.02 angstrom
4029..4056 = -2.50 angstrom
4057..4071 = -1.65 angstrom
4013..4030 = -2.02 angstrom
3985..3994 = 0.03 angstrom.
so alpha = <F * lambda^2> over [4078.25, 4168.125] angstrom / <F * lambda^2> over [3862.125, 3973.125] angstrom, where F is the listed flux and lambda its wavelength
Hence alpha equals 1.2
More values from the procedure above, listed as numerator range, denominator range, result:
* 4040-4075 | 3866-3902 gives 1.28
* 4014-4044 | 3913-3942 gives 1.18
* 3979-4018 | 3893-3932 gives 1.09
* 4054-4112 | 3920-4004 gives 1.14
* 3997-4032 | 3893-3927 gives 1.17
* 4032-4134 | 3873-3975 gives 1.19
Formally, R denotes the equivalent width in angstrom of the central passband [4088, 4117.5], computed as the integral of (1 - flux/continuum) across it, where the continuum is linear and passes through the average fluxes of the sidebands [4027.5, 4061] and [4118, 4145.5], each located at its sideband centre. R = 4.1 angstrom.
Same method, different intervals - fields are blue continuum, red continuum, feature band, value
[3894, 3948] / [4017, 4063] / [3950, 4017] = 6.35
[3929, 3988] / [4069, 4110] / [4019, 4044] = -4.72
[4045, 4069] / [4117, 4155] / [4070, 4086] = 0.24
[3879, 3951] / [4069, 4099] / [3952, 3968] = 1.75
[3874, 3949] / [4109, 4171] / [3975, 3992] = 1.25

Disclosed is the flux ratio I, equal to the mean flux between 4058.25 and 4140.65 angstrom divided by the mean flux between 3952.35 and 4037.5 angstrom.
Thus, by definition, 1.0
